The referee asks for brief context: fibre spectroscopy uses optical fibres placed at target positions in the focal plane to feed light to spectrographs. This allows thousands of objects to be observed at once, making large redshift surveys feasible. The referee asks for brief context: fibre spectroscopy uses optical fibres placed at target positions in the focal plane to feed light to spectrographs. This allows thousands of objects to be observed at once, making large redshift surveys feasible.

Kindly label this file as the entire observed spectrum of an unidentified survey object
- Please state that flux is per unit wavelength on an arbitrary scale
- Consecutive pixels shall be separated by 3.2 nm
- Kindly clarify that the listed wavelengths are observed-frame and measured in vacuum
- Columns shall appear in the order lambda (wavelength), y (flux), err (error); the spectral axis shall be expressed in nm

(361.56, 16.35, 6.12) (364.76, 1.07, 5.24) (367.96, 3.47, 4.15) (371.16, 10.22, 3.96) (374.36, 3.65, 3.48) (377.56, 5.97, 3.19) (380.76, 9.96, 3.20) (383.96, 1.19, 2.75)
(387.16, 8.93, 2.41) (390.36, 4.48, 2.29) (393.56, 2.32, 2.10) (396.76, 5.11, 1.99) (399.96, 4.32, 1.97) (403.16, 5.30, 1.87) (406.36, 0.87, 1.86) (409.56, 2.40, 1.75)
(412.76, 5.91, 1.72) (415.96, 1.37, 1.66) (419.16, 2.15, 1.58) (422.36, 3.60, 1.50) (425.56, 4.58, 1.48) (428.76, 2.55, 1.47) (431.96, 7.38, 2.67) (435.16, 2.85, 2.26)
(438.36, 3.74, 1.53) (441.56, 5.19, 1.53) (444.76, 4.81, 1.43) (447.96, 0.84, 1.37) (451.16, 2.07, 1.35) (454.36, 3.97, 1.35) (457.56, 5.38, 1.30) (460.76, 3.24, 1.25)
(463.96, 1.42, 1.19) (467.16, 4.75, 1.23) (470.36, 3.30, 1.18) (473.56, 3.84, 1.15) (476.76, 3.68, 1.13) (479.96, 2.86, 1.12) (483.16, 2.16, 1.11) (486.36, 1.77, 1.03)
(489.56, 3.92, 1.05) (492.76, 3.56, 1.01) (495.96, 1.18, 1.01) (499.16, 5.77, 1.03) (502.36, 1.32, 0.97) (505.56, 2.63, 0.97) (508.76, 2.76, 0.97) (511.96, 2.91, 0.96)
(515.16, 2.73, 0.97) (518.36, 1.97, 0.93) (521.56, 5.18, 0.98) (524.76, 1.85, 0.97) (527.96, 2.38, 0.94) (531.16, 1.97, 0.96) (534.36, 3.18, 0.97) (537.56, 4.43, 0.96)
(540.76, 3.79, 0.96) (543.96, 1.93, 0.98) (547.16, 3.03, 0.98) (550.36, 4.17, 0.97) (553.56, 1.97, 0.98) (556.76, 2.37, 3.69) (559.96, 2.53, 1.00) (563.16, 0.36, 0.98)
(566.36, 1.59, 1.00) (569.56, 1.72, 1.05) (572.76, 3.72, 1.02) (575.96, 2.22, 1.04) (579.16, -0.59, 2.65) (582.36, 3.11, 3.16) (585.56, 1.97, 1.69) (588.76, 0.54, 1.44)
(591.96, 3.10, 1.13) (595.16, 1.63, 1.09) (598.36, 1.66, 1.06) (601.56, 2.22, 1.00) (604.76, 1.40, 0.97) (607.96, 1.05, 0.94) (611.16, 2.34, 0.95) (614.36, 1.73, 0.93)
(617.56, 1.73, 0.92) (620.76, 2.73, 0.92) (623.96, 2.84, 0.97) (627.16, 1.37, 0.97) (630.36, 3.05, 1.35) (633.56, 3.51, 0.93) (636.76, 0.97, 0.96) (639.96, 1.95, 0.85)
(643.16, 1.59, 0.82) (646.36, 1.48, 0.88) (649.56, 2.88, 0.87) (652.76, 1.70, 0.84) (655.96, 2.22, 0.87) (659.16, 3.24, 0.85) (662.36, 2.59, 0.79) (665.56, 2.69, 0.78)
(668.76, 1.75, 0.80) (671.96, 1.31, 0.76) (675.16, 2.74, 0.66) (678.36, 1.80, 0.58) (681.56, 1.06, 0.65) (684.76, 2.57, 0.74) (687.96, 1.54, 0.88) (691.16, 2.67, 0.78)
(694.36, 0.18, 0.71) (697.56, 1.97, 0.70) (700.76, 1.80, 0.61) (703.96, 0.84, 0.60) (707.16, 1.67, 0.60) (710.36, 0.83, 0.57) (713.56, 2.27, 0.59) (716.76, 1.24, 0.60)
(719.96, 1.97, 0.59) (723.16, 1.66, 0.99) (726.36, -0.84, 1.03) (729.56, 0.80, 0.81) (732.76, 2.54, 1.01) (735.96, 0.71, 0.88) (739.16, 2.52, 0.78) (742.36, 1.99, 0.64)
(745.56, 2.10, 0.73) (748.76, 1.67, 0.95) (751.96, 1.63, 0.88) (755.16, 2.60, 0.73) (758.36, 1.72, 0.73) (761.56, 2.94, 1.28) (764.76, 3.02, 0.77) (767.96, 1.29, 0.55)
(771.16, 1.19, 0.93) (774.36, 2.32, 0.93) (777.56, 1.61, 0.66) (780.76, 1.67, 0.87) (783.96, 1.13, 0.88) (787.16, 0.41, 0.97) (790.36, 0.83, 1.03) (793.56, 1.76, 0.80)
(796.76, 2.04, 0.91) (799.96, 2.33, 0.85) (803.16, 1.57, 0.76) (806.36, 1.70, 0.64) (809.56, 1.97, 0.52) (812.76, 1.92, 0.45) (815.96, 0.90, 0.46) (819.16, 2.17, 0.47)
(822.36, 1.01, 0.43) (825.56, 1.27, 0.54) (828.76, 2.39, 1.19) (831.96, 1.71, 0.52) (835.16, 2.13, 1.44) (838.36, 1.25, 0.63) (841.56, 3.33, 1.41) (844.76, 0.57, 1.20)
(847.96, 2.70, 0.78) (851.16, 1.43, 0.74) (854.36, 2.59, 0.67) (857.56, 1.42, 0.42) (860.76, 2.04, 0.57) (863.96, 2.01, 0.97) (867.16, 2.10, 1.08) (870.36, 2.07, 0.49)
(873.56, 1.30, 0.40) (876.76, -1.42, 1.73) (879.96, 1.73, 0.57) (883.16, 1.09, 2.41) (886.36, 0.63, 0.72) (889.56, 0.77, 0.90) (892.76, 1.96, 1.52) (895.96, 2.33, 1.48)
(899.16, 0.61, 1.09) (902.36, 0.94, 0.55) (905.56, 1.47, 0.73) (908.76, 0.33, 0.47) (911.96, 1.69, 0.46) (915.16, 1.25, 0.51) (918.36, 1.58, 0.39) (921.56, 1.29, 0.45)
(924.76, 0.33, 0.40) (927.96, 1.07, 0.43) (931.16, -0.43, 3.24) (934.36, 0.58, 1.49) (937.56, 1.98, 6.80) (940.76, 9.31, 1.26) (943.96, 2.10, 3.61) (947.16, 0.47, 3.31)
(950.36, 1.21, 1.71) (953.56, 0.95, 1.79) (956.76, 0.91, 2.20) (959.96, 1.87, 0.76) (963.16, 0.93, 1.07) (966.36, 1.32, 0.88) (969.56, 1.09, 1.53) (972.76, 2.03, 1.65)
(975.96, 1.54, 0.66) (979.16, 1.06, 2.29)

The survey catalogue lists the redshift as 1.53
